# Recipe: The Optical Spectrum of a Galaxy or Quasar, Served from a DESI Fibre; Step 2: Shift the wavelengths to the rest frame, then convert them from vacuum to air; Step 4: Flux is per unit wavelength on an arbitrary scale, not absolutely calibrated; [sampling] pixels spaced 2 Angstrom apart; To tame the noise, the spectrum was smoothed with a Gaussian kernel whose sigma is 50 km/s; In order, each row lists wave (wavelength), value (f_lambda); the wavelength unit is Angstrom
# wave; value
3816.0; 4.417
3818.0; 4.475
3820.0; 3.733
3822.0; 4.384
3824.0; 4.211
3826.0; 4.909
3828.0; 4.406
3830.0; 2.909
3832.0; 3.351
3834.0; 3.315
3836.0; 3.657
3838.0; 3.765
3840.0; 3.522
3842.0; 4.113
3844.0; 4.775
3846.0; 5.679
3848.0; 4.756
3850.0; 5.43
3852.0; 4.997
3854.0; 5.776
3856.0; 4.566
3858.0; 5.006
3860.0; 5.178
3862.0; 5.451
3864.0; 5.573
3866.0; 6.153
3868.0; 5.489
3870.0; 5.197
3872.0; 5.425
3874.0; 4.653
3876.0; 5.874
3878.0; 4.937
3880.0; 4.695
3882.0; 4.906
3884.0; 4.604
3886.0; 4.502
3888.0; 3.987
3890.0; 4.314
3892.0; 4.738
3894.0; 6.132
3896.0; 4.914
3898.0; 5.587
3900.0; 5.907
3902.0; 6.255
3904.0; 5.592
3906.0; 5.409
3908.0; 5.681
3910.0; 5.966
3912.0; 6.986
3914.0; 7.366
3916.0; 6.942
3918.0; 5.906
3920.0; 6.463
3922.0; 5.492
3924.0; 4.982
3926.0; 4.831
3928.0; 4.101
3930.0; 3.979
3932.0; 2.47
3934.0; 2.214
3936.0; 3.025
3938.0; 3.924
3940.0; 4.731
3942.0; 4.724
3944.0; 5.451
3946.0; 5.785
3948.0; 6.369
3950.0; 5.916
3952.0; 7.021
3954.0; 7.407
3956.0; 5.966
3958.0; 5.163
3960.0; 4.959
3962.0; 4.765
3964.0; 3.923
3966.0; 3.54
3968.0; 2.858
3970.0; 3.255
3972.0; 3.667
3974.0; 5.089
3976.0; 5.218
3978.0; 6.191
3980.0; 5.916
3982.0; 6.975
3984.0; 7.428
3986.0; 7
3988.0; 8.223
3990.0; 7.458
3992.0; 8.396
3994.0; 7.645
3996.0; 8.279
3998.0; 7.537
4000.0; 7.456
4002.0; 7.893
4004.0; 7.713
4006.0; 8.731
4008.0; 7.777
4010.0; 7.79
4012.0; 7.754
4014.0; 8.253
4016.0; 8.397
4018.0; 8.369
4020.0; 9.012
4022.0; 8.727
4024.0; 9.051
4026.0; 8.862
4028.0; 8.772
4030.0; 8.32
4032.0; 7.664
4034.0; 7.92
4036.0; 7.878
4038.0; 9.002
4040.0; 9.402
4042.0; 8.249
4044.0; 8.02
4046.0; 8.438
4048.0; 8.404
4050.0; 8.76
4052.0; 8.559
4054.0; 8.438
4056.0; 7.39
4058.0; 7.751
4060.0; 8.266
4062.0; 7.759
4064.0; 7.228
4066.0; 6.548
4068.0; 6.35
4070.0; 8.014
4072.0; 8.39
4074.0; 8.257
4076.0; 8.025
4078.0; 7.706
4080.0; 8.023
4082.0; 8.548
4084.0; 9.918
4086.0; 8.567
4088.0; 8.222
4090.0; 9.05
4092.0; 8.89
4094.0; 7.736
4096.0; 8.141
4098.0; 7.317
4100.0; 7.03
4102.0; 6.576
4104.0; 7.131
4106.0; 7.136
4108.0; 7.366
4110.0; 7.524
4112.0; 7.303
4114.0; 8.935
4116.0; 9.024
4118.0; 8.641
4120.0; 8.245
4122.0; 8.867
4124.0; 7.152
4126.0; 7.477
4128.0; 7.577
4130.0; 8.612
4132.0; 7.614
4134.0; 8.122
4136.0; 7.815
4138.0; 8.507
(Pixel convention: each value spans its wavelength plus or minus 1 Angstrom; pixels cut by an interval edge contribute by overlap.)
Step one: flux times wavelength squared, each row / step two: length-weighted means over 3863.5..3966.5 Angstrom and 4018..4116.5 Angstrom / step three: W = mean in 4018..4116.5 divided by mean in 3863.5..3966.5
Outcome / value 1.68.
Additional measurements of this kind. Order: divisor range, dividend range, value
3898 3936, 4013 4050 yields 1.70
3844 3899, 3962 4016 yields 1.37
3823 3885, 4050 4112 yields 1.85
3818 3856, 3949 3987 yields 1.33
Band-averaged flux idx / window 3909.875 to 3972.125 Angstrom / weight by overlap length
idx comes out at 5.01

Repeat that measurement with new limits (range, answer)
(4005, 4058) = 8.37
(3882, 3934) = 5.26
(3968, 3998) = 6.4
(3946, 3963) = 5.94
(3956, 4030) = 6.9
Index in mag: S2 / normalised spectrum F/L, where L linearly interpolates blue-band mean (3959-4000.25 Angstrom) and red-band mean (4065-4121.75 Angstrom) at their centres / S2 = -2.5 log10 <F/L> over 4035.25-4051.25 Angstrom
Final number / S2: -0.202 mag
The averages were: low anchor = 5.96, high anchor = 7.96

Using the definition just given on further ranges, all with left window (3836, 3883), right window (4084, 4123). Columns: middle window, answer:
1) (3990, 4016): -0.17 mag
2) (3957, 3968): 0.41 mag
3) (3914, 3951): 0.20 mag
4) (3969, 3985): 0.18 mag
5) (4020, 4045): -0.19 mag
